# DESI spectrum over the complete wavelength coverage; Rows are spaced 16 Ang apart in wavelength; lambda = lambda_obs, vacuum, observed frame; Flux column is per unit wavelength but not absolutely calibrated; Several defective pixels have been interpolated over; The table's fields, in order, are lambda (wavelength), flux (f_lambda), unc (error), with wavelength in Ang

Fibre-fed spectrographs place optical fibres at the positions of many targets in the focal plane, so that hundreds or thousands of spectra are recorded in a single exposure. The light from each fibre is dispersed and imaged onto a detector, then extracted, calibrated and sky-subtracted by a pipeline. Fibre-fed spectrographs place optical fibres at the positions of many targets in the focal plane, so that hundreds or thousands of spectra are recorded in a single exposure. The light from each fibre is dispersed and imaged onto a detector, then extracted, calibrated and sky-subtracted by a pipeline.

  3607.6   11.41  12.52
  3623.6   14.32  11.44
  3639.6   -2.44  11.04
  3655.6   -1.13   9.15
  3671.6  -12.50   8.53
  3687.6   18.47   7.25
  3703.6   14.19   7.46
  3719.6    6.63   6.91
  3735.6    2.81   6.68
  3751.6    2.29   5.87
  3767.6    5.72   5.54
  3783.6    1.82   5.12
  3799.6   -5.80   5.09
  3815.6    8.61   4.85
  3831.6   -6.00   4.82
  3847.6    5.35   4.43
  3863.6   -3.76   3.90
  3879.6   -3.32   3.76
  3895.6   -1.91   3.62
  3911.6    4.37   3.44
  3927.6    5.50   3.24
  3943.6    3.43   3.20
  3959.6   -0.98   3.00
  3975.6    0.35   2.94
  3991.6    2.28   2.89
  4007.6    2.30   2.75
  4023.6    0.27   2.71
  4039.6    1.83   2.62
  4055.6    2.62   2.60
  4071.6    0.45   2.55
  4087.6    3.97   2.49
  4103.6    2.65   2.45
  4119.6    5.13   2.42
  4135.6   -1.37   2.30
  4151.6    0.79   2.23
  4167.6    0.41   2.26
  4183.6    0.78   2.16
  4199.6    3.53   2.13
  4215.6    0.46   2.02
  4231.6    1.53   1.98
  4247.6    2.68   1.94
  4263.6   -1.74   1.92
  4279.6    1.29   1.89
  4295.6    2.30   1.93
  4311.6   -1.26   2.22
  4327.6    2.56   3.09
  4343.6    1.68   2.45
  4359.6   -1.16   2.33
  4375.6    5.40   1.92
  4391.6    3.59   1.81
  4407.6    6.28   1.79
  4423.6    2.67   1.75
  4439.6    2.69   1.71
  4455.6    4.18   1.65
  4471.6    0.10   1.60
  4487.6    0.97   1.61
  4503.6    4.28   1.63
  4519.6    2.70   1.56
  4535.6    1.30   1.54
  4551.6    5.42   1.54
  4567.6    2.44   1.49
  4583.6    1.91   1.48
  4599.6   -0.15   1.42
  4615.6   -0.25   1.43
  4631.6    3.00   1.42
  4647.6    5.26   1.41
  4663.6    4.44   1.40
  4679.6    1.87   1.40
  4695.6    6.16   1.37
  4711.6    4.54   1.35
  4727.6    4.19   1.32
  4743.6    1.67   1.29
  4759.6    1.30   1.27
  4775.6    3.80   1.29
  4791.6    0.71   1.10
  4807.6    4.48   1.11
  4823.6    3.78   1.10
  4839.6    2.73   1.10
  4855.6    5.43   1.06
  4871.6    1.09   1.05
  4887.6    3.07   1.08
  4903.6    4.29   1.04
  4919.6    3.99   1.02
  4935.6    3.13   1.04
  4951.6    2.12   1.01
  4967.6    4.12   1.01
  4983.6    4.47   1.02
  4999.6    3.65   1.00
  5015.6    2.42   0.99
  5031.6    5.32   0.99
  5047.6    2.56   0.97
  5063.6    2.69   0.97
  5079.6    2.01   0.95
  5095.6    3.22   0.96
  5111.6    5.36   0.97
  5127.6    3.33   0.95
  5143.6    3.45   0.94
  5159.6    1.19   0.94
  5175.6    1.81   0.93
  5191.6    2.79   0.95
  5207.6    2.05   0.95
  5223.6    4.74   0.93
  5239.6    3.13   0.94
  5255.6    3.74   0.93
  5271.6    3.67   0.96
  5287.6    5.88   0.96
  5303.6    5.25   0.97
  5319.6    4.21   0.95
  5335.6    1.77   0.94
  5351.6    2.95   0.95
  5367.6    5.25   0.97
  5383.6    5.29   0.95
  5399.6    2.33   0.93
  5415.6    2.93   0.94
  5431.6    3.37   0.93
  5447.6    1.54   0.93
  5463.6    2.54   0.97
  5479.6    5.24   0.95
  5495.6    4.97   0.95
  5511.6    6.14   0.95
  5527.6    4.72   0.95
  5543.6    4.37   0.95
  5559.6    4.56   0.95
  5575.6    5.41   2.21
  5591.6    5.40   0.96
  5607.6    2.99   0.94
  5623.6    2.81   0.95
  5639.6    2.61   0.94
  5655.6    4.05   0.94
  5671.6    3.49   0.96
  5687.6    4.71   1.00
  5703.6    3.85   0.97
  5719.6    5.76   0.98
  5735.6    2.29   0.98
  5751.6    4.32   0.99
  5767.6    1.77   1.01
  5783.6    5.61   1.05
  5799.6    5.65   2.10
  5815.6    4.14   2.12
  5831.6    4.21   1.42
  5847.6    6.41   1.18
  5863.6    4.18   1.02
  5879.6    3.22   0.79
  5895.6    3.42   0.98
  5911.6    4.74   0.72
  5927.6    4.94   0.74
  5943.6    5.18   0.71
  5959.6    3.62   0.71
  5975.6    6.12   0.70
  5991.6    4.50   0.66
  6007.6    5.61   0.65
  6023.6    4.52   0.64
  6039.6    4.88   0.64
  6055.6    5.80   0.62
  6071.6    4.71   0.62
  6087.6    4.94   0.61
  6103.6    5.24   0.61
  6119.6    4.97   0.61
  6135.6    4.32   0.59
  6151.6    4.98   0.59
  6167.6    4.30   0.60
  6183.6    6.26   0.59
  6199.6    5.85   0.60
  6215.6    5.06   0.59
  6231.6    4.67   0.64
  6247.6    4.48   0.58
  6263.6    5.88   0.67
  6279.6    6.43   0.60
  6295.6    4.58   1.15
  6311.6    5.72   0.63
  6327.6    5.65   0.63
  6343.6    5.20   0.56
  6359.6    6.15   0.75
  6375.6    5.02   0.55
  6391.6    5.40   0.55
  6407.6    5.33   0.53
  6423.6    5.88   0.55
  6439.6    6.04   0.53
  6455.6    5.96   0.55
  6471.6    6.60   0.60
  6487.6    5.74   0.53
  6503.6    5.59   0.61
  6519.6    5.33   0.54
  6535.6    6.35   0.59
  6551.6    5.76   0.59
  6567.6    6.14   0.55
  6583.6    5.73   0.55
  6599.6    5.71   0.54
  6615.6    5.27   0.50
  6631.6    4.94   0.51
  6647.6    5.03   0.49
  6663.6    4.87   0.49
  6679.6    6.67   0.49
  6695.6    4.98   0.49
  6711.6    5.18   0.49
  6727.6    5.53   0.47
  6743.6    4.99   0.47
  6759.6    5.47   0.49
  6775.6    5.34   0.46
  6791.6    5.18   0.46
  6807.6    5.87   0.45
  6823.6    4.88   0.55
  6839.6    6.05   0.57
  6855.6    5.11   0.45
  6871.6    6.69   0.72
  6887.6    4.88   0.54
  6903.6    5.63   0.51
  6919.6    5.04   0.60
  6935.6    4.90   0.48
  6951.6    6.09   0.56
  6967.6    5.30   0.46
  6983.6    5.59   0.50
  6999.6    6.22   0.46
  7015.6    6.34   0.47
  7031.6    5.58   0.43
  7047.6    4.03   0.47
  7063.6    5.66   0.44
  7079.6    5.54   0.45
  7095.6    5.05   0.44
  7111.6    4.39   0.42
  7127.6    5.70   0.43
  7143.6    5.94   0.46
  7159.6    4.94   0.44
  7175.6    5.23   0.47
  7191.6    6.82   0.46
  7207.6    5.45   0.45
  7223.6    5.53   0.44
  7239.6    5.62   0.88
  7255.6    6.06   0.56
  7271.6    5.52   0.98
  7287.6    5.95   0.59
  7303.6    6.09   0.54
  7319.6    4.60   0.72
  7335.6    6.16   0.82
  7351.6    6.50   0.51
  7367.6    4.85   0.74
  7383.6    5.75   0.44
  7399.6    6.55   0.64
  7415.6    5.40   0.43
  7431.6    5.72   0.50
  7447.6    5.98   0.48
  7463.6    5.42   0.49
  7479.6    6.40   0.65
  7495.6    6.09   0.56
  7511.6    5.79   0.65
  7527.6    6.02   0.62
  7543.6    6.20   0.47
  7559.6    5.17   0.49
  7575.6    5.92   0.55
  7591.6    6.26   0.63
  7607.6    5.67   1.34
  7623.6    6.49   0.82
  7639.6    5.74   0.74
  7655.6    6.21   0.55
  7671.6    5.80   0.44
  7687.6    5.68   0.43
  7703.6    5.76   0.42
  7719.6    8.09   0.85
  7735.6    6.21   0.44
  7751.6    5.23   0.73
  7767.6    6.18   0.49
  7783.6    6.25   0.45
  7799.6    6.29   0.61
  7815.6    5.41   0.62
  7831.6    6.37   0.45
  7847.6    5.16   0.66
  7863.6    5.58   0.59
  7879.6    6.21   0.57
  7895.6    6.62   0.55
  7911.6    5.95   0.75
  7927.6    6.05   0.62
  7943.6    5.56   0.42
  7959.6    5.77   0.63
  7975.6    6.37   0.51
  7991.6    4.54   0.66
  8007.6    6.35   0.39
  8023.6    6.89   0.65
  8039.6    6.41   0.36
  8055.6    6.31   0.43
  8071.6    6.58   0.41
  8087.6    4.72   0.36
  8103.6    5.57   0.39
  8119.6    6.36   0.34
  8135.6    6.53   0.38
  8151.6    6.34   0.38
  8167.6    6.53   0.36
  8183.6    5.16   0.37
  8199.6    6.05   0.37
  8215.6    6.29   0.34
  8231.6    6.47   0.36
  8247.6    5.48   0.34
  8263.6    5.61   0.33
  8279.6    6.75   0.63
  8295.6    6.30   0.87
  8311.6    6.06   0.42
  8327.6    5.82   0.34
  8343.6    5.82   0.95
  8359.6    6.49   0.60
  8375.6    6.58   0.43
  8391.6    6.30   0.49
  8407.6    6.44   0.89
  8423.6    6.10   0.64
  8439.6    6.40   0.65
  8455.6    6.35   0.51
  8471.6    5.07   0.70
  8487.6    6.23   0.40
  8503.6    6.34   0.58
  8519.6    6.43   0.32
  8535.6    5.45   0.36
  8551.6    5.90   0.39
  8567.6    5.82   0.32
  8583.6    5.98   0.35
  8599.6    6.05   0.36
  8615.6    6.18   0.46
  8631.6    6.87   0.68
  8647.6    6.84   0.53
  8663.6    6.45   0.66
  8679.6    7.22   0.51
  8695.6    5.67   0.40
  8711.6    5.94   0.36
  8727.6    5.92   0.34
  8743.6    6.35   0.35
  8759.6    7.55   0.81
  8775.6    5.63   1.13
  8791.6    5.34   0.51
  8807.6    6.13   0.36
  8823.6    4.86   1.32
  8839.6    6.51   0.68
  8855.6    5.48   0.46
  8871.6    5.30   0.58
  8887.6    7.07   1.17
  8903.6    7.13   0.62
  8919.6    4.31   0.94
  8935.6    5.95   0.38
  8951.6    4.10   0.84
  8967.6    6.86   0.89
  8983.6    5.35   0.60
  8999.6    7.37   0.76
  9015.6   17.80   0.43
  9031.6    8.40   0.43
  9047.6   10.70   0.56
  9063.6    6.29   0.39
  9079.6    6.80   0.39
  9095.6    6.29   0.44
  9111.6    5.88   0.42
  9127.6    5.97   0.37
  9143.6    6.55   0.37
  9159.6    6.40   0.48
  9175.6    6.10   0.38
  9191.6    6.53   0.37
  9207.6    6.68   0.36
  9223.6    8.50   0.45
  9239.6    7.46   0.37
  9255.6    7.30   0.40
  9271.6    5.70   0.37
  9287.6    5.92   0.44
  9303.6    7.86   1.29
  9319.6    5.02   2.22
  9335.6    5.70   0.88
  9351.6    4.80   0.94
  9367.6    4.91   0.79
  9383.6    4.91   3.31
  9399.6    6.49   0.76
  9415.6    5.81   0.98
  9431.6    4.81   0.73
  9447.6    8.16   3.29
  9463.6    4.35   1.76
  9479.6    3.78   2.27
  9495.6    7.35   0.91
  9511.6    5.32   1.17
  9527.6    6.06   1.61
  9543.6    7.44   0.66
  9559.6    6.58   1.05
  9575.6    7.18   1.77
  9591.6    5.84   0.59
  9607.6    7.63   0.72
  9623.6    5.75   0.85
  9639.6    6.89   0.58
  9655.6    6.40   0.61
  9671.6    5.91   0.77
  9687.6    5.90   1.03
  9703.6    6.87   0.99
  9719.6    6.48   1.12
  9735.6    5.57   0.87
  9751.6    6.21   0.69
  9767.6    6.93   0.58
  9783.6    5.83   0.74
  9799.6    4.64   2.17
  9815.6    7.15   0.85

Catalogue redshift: 0.373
